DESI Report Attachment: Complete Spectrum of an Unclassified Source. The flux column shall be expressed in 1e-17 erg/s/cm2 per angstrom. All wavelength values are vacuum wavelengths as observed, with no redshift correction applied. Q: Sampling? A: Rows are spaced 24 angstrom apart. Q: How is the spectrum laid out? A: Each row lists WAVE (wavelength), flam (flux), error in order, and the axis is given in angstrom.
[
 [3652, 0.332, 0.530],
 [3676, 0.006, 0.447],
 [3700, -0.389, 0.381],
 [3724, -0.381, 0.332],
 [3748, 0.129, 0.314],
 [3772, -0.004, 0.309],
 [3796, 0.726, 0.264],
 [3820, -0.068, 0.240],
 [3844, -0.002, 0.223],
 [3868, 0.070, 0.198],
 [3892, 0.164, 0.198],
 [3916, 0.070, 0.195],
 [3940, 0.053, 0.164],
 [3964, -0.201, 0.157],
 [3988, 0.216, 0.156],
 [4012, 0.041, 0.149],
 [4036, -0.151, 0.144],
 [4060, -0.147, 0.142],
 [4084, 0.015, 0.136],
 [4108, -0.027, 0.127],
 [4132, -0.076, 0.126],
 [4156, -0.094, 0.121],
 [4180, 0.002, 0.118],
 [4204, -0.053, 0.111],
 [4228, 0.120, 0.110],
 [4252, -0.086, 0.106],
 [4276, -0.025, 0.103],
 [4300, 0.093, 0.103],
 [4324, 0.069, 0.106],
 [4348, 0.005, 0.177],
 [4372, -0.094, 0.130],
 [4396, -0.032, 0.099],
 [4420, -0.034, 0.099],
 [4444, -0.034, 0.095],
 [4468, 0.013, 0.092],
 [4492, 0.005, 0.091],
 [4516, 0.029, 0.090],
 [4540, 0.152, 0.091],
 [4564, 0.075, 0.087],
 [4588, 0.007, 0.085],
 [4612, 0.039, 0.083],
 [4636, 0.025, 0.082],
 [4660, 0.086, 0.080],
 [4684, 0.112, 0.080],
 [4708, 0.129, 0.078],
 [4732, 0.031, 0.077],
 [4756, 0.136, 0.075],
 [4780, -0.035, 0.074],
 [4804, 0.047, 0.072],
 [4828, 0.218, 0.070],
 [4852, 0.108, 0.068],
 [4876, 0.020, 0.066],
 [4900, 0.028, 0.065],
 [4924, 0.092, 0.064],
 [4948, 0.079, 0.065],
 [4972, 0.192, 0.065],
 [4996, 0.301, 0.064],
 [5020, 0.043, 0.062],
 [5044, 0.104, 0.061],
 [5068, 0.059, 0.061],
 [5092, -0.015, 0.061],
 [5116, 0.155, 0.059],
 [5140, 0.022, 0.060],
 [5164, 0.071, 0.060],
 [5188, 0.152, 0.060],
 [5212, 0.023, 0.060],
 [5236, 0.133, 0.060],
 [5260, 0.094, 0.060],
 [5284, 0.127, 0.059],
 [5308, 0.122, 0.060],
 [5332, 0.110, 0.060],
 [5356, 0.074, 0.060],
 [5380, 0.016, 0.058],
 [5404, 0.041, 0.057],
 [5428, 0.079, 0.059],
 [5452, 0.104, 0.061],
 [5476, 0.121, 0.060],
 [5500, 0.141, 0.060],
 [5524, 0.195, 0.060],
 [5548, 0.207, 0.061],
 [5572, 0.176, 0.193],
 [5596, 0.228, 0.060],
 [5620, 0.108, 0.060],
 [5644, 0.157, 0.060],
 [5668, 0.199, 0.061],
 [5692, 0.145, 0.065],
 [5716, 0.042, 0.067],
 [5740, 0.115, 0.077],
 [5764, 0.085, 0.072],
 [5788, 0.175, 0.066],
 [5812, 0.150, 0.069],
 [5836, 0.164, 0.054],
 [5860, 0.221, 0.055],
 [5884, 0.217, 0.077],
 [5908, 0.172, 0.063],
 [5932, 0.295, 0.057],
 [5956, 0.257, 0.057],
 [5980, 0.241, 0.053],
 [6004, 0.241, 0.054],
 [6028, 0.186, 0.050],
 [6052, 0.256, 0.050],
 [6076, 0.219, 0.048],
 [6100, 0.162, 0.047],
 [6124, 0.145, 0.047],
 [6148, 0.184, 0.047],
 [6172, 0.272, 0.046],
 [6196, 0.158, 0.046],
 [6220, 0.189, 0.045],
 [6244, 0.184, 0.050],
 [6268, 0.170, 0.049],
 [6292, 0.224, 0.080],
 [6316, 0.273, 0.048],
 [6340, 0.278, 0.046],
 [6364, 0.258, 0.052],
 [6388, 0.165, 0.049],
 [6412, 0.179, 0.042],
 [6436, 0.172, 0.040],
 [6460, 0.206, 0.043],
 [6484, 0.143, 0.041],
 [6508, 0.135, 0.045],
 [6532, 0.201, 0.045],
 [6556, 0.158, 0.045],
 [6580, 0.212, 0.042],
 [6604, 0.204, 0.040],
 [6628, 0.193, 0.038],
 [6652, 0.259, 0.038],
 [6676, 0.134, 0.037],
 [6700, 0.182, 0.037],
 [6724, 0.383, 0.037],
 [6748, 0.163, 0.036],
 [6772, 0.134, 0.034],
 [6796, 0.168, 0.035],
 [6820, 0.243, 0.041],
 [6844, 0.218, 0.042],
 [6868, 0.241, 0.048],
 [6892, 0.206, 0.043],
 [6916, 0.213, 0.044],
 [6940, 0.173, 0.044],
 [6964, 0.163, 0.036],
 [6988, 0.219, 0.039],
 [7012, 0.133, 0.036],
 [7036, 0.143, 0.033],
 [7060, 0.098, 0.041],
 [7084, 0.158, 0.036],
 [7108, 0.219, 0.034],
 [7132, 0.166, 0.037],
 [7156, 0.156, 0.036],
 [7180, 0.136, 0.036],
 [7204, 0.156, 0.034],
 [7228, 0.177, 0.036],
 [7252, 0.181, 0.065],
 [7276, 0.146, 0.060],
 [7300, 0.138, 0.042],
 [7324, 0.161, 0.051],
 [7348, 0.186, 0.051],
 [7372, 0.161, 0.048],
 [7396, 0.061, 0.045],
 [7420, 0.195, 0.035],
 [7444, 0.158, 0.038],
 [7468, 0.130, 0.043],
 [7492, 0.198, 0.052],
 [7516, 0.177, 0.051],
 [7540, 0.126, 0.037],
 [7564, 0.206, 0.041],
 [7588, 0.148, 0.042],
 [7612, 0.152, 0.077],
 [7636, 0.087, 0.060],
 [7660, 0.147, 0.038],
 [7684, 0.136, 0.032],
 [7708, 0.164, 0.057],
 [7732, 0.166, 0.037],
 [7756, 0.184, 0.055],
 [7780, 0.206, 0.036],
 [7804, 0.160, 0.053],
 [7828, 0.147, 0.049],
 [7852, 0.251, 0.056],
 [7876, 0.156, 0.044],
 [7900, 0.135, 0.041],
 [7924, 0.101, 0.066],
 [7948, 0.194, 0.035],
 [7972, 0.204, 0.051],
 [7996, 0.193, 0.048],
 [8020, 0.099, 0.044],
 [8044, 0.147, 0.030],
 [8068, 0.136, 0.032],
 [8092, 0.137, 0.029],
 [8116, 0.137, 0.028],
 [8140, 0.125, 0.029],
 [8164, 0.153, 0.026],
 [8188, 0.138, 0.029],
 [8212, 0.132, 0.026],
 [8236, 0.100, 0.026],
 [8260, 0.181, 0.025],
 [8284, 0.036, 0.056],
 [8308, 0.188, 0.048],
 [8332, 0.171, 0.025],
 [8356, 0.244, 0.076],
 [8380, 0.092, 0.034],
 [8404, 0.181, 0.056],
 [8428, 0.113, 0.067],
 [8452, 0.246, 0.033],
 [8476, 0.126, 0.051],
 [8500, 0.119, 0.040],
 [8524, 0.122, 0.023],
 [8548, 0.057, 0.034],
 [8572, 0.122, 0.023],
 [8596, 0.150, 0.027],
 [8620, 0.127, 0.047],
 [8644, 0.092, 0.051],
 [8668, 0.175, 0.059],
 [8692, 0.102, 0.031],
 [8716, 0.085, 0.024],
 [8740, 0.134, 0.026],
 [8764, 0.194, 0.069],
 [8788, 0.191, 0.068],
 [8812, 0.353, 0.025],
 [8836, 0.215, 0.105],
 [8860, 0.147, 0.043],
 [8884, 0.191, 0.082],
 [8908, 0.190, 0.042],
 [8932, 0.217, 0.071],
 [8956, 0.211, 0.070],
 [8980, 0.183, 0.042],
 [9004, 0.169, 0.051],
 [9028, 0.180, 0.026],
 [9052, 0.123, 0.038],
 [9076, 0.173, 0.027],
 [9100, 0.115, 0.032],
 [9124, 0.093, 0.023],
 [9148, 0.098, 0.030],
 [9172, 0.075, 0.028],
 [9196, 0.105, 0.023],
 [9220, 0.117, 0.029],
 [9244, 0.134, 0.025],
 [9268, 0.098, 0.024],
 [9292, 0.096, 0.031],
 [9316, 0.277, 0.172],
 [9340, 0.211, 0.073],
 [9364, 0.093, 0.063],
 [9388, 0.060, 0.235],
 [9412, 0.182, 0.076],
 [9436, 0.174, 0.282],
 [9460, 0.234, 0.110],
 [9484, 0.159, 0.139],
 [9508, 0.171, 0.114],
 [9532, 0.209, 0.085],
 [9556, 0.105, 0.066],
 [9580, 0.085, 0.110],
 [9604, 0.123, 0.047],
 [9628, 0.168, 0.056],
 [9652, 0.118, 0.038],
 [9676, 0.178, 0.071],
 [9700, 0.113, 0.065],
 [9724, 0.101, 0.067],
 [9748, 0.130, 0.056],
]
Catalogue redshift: 0.342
